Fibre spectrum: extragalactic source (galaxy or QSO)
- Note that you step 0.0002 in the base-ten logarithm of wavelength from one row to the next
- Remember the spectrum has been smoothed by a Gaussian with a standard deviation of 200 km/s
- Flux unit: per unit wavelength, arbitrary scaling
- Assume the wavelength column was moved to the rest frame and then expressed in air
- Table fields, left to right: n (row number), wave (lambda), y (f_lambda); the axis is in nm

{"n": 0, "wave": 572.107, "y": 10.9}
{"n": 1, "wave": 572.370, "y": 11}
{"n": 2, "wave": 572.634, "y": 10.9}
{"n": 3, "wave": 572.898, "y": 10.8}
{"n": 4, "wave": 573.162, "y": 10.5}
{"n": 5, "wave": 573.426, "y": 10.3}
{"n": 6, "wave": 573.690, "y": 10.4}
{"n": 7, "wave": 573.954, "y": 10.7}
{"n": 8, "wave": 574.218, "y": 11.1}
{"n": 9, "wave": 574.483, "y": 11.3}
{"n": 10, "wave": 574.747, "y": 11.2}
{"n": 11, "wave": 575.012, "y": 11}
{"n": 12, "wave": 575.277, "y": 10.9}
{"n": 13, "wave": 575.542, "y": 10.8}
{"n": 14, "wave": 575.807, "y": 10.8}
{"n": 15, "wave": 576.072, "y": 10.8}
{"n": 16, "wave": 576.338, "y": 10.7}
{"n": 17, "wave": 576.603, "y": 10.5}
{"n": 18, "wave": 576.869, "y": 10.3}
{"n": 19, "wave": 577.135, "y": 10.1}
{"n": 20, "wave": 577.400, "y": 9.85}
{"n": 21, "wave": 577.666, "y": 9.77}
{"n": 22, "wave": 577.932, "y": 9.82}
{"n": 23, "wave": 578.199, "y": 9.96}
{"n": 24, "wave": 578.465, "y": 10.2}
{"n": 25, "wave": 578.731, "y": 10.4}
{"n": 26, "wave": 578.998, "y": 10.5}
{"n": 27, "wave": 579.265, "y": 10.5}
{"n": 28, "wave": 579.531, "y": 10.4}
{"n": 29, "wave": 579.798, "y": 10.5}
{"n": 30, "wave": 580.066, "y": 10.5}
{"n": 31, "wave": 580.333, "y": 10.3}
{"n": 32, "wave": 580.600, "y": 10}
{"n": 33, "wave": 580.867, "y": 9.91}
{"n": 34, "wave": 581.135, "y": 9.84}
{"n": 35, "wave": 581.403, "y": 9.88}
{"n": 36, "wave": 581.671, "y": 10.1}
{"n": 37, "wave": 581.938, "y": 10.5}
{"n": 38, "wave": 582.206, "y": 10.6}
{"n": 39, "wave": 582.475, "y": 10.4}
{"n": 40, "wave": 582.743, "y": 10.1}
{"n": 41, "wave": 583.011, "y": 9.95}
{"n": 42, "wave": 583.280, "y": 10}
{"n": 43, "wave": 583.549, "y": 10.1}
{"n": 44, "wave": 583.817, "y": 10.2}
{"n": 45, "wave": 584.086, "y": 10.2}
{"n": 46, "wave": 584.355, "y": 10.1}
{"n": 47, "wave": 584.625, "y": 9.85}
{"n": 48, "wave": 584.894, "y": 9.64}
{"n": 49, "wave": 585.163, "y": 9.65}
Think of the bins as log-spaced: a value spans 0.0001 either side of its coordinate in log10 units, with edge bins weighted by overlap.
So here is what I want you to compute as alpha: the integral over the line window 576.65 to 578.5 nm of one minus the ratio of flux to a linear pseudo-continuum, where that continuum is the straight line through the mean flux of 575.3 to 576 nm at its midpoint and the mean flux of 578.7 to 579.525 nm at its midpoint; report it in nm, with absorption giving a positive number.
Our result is 0.11 nm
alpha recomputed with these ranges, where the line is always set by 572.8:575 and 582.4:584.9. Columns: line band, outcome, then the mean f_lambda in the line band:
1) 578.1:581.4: 0.039 nm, 10.2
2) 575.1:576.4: -0.018 nm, 10.8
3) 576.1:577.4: 0.026 nm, 10.4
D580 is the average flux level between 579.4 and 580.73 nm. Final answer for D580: 10.3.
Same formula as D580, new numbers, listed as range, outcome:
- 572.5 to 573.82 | 10.6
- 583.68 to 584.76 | 10.1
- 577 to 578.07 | 9.88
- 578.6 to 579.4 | 10.5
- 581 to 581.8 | 9.93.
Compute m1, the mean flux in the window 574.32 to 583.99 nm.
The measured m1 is 10.4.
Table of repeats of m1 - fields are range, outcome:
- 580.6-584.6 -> 10.1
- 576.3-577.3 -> 10.4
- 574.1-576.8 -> 10.9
